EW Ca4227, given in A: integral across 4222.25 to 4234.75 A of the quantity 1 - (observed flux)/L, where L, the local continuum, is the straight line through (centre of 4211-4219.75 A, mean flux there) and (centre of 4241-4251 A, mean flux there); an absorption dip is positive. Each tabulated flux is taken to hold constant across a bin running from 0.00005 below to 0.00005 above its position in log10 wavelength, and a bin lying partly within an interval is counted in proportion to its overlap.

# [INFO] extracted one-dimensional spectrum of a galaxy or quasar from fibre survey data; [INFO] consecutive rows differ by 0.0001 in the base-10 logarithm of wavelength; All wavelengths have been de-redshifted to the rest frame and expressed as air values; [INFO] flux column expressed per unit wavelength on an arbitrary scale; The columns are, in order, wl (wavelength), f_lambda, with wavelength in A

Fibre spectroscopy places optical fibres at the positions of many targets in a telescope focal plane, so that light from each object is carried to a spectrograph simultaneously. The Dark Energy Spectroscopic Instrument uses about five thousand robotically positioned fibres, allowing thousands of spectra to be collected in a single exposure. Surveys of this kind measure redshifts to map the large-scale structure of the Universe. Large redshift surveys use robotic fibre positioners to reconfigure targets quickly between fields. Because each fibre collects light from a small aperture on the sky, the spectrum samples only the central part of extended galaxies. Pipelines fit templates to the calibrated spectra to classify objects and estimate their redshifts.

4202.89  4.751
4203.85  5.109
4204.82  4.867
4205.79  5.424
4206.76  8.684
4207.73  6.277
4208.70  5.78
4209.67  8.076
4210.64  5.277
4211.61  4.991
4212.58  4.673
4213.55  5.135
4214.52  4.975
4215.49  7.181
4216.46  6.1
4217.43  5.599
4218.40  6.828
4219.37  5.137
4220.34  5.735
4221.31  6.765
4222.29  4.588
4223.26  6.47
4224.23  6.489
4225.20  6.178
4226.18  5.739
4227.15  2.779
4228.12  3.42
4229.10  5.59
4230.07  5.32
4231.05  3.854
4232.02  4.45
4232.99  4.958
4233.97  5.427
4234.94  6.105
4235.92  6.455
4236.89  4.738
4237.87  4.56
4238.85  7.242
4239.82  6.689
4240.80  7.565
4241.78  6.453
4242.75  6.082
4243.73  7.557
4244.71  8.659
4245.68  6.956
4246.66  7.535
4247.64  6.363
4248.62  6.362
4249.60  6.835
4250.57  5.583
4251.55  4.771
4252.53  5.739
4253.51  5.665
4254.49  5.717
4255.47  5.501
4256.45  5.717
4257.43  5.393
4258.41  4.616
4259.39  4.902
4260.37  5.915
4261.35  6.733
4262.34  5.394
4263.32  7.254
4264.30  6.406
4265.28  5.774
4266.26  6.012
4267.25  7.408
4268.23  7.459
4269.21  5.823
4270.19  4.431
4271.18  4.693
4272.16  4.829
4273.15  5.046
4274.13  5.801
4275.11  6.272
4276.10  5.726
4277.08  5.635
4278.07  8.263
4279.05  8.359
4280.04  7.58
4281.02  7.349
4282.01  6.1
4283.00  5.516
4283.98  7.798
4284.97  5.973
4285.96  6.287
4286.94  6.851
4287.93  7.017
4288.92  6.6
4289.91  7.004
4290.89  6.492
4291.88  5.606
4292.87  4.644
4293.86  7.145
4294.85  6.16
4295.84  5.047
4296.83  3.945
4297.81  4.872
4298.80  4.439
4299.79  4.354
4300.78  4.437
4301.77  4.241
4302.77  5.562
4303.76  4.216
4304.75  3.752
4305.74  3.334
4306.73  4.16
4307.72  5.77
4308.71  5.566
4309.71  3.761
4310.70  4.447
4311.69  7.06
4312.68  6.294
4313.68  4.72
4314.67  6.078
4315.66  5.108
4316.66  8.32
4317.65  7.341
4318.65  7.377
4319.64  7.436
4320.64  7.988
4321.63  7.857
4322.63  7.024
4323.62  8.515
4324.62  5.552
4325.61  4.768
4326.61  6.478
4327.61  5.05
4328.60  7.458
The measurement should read 2.2 A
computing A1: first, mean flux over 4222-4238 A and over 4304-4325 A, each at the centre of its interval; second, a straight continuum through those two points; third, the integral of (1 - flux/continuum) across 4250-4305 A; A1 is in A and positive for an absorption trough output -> -1.8 A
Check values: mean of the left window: 5.15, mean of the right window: 6.05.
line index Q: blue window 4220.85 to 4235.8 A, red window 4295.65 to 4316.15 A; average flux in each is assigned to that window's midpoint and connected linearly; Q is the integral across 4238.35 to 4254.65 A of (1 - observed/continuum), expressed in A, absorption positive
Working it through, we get -4.6 A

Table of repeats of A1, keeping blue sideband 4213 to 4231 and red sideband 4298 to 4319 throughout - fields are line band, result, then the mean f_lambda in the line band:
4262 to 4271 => -1.4 A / 6.18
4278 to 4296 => -4.4 A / 6.61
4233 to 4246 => -2.3 A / 6.44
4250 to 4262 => -0.3 A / 5.53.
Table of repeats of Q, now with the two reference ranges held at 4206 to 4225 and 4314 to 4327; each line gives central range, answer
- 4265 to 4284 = 0.74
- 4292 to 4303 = 2.80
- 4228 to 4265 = 2.09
